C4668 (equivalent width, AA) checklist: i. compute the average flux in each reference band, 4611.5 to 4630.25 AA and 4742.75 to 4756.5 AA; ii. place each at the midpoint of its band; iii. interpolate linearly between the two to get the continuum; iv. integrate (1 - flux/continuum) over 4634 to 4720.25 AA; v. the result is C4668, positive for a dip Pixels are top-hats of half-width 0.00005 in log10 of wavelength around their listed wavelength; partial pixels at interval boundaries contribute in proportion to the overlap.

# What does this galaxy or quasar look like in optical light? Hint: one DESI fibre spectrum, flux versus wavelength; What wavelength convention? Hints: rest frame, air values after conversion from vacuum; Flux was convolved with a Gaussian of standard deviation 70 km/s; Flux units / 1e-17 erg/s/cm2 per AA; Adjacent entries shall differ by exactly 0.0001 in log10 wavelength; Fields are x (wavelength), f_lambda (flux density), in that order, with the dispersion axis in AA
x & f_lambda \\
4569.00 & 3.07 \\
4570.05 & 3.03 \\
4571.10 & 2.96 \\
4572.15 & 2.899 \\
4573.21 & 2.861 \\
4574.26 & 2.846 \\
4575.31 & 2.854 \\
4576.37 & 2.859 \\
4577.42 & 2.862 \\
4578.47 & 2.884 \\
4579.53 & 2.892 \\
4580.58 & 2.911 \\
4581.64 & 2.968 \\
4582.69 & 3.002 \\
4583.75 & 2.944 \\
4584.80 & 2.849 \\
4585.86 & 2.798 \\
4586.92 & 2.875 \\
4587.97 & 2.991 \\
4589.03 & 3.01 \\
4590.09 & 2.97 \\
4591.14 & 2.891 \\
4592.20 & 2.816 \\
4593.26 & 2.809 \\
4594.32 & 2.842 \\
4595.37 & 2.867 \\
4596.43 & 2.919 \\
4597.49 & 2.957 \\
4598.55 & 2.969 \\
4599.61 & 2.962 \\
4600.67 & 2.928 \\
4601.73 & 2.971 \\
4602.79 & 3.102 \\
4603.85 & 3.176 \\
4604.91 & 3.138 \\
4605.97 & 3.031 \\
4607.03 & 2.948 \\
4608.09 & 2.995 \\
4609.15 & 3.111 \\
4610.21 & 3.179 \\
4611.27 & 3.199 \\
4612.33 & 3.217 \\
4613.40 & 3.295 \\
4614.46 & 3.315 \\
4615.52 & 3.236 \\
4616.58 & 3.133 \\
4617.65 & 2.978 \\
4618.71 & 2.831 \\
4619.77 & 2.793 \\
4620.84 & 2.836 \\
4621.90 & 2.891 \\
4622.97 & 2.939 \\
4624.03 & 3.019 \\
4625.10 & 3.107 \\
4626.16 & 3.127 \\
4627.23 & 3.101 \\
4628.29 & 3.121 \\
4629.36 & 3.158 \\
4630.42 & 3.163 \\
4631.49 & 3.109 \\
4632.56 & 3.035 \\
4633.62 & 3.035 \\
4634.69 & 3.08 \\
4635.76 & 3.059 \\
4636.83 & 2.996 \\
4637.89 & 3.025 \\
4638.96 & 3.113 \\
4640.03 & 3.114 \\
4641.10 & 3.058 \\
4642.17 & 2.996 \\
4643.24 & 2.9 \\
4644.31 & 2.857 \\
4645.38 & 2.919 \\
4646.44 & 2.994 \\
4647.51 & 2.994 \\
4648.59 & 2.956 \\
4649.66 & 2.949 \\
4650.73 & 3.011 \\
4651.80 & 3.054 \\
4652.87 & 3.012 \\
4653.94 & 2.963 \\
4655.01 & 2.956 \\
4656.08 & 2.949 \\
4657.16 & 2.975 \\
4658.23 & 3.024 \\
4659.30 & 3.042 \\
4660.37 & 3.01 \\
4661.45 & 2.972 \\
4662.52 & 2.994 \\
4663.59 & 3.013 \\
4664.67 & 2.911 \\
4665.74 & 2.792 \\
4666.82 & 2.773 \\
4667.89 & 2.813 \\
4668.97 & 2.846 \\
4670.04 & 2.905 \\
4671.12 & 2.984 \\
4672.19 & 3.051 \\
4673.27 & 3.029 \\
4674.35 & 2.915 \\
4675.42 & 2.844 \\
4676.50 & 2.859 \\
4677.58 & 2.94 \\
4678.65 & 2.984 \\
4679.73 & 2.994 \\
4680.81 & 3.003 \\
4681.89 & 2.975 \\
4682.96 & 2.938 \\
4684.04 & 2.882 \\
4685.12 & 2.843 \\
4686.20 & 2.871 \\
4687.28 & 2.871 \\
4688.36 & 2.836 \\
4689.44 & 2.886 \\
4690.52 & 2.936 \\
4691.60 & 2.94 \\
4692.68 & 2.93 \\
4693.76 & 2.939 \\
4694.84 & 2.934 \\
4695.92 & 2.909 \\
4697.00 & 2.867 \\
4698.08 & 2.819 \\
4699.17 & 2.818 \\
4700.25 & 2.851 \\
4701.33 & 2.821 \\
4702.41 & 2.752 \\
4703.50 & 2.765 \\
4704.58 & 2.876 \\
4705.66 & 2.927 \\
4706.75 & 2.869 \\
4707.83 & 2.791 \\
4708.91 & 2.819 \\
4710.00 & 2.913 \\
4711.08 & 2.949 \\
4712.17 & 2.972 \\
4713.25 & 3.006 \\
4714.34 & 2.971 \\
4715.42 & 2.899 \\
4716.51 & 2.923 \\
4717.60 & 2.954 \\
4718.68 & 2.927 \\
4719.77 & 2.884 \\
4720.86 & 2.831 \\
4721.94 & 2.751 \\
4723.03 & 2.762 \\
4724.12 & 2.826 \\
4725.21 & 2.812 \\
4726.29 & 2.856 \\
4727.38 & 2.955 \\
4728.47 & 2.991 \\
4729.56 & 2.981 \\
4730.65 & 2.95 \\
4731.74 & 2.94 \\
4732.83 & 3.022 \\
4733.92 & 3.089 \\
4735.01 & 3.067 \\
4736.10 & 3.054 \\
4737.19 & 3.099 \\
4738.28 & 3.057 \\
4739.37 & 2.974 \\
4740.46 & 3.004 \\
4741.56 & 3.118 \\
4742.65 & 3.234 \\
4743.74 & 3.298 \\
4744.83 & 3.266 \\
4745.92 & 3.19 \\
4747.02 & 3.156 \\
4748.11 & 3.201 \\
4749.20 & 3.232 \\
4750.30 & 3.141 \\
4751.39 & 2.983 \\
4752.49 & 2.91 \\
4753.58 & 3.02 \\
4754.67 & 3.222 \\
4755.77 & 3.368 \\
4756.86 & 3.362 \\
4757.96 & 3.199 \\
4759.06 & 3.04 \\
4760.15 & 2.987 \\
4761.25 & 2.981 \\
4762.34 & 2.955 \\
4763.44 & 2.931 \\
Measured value 5.0 AA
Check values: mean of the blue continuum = 3.07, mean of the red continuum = 3.17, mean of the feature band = 2.93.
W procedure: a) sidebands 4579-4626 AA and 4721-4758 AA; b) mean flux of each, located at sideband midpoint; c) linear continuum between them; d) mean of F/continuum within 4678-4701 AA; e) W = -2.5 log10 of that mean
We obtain 0.047 mag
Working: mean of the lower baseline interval 2.99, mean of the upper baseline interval 3.06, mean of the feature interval 2.91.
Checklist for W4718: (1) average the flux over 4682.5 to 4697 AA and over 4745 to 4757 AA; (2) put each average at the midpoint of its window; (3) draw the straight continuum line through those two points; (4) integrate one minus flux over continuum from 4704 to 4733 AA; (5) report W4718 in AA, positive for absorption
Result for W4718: 1.2 AA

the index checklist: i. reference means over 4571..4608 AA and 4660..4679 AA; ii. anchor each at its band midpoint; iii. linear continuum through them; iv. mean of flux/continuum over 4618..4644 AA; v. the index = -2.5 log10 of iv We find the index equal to -0.04 mag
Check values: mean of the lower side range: 2.93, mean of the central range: 3.02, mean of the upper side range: 2.92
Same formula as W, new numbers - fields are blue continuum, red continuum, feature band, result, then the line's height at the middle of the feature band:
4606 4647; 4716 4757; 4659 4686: 0.04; 3.04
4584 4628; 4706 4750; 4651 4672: 0.02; 3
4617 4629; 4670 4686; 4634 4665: -0.01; 2.96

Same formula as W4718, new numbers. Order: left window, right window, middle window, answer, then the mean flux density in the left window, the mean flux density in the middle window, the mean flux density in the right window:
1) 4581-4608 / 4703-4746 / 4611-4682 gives -1.15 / 2.95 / 3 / 2.96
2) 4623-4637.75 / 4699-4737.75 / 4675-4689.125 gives 0.33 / 3.08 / 2.91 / 2.91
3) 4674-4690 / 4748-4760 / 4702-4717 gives 0.55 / 2.91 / 2.89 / 3.15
